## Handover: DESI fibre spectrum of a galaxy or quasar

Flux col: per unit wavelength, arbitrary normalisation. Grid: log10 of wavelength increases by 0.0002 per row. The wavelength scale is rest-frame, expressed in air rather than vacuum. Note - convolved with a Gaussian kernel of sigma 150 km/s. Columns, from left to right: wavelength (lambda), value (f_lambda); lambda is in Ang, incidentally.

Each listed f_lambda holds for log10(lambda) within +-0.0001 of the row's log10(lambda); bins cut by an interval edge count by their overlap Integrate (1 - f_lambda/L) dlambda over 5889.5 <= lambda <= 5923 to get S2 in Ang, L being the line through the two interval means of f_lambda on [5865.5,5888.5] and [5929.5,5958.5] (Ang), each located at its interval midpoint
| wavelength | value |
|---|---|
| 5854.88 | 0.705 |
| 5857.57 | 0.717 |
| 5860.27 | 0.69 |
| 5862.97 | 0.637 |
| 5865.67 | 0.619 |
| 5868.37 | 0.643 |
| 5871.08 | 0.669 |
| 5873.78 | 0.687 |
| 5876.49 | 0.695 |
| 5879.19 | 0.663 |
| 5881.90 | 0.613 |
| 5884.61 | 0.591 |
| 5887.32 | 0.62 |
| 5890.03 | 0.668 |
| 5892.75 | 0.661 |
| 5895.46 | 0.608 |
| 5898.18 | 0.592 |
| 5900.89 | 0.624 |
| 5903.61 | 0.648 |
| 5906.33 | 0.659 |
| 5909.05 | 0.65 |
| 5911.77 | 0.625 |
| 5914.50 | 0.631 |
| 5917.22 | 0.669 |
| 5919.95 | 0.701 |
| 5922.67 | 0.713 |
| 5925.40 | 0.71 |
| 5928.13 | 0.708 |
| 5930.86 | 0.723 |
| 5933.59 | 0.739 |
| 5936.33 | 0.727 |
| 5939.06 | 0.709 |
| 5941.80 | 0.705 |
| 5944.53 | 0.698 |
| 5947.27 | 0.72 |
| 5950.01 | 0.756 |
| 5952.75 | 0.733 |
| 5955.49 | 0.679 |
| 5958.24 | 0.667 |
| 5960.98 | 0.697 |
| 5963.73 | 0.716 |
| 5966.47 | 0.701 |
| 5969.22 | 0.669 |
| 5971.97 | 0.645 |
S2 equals 1.4 Ang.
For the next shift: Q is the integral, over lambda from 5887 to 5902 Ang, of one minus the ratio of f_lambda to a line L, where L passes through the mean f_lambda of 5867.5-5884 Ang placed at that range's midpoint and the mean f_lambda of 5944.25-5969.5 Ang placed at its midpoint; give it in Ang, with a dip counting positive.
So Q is 0.9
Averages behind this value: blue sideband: 0.659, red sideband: 0.705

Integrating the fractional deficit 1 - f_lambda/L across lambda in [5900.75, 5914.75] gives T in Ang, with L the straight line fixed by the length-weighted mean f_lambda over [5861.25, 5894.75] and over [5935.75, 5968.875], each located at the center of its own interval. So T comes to 0.6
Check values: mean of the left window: 0.647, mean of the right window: 0.707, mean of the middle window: 0.641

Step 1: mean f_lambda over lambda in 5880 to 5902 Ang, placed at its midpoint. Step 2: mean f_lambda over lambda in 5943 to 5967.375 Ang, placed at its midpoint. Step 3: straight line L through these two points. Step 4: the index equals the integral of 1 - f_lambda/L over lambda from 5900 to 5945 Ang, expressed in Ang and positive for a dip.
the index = -1.4 Ang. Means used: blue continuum 0.623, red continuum 0.708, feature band 0.685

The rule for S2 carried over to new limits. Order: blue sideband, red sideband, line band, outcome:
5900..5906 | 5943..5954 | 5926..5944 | -0.4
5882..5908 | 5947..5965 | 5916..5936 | -1.2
